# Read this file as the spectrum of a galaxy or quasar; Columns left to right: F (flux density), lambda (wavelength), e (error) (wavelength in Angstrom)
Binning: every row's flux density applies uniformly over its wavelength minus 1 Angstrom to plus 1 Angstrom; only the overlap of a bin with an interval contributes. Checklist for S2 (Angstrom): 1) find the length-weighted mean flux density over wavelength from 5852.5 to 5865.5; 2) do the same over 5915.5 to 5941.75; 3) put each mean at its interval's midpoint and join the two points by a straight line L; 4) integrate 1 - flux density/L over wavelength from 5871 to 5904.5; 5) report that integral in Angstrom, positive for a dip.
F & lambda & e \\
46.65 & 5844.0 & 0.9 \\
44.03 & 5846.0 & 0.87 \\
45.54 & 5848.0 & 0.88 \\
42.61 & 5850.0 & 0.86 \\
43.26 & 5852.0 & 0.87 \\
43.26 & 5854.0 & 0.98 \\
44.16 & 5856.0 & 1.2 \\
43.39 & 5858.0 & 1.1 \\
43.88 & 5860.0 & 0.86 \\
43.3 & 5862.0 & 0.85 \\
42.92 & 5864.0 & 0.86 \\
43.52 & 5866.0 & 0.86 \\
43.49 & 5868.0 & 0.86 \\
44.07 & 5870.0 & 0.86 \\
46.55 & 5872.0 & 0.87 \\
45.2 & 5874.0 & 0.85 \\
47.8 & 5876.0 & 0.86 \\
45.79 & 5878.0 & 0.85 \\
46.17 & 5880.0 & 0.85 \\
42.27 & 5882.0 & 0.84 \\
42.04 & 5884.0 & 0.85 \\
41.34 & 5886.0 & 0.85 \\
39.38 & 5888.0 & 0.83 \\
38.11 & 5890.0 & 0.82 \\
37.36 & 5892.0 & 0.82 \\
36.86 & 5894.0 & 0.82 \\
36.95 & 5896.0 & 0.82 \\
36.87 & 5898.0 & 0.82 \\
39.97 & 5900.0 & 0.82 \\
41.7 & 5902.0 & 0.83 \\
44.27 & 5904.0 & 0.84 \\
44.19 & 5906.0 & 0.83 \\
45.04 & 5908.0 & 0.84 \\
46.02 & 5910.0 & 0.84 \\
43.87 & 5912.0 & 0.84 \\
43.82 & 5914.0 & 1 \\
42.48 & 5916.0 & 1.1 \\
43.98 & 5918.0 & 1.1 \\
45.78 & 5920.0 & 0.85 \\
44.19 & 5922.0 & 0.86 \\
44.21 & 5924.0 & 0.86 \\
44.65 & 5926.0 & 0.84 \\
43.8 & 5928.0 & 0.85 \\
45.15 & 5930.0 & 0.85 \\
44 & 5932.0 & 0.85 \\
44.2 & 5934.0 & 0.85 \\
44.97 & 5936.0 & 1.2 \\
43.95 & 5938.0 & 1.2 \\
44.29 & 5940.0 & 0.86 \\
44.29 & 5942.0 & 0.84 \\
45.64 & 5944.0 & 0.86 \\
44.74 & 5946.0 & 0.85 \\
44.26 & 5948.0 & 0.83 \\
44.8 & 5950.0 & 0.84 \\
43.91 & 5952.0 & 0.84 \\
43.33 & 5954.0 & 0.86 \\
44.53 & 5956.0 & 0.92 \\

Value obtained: 1.66 Angstrom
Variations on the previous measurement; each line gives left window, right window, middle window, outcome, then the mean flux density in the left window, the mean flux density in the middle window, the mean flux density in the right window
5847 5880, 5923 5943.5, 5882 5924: 2.4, 44.4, 41.8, 44.4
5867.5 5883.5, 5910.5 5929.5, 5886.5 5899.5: 2.0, 45.1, 37.8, 44.2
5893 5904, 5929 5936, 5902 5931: -1.7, 39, 44.3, 44.5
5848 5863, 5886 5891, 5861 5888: -1.9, 43.6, 44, 39.3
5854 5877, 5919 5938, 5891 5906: 1.7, 44.3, 39.5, 44.5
